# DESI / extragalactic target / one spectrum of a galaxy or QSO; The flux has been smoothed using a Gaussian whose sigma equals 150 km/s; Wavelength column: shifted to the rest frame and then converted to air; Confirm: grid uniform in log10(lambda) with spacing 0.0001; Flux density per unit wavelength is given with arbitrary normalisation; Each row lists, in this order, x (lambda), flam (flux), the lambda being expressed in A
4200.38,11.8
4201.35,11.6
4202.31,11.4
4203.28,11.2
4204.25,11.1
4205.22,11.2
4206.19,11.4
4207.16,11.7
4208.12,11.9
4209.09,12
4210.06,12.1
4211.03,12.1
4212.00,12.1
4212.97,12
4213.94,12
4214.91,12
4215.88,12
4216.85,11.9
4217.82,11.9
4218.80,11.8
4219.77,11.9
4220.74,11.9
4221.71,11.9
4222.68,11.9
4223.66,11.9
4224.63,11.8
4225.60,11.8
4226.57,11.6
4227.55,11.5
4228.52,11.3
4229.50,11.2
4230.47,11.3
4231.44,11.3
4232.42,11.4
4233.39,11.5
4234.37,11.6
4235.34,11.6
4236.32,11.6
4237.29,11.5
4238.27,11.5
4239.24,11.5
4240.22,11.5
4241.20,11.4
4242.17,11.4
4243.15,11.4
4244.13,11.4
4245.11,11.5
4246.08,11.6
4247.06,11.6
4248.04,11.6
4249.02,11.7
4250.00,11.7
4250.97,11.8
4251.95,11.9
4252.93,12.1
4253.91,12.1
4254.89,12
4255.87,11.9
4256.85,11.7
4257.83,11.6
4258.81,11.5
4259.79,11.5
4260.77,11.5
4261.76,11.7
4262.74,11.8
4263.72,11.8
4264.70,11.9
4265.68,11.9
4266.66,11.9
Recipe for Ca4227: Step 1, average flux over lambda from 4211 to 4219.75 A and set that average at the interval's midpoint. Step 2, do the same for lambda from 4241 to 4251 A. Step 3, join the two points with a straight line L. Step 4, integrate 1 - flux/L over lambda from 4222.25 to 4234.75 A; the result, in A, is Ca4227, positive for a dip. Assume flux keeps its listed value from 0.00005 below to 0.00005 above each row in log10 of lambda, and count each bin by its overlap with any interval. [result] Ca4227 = 0.3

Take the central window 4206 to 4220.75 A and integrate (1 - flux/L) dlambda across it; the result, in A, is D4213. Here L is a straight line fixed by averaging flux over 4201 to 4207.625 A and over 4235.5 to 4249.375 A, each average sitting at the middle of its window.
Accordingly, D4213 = -0.7 A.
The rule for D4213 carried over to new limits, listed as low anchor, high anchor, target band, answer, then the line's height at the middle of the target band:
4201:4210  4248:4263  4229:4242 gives 0.2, 11.7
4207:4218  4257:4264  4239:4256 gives 0.1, 11.7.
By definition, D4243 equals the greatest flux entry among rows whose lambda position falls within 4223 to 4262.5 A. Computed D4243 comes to 12.1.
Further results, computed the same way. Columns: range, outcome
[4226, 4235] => 11.6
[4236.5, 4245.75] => 11.5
